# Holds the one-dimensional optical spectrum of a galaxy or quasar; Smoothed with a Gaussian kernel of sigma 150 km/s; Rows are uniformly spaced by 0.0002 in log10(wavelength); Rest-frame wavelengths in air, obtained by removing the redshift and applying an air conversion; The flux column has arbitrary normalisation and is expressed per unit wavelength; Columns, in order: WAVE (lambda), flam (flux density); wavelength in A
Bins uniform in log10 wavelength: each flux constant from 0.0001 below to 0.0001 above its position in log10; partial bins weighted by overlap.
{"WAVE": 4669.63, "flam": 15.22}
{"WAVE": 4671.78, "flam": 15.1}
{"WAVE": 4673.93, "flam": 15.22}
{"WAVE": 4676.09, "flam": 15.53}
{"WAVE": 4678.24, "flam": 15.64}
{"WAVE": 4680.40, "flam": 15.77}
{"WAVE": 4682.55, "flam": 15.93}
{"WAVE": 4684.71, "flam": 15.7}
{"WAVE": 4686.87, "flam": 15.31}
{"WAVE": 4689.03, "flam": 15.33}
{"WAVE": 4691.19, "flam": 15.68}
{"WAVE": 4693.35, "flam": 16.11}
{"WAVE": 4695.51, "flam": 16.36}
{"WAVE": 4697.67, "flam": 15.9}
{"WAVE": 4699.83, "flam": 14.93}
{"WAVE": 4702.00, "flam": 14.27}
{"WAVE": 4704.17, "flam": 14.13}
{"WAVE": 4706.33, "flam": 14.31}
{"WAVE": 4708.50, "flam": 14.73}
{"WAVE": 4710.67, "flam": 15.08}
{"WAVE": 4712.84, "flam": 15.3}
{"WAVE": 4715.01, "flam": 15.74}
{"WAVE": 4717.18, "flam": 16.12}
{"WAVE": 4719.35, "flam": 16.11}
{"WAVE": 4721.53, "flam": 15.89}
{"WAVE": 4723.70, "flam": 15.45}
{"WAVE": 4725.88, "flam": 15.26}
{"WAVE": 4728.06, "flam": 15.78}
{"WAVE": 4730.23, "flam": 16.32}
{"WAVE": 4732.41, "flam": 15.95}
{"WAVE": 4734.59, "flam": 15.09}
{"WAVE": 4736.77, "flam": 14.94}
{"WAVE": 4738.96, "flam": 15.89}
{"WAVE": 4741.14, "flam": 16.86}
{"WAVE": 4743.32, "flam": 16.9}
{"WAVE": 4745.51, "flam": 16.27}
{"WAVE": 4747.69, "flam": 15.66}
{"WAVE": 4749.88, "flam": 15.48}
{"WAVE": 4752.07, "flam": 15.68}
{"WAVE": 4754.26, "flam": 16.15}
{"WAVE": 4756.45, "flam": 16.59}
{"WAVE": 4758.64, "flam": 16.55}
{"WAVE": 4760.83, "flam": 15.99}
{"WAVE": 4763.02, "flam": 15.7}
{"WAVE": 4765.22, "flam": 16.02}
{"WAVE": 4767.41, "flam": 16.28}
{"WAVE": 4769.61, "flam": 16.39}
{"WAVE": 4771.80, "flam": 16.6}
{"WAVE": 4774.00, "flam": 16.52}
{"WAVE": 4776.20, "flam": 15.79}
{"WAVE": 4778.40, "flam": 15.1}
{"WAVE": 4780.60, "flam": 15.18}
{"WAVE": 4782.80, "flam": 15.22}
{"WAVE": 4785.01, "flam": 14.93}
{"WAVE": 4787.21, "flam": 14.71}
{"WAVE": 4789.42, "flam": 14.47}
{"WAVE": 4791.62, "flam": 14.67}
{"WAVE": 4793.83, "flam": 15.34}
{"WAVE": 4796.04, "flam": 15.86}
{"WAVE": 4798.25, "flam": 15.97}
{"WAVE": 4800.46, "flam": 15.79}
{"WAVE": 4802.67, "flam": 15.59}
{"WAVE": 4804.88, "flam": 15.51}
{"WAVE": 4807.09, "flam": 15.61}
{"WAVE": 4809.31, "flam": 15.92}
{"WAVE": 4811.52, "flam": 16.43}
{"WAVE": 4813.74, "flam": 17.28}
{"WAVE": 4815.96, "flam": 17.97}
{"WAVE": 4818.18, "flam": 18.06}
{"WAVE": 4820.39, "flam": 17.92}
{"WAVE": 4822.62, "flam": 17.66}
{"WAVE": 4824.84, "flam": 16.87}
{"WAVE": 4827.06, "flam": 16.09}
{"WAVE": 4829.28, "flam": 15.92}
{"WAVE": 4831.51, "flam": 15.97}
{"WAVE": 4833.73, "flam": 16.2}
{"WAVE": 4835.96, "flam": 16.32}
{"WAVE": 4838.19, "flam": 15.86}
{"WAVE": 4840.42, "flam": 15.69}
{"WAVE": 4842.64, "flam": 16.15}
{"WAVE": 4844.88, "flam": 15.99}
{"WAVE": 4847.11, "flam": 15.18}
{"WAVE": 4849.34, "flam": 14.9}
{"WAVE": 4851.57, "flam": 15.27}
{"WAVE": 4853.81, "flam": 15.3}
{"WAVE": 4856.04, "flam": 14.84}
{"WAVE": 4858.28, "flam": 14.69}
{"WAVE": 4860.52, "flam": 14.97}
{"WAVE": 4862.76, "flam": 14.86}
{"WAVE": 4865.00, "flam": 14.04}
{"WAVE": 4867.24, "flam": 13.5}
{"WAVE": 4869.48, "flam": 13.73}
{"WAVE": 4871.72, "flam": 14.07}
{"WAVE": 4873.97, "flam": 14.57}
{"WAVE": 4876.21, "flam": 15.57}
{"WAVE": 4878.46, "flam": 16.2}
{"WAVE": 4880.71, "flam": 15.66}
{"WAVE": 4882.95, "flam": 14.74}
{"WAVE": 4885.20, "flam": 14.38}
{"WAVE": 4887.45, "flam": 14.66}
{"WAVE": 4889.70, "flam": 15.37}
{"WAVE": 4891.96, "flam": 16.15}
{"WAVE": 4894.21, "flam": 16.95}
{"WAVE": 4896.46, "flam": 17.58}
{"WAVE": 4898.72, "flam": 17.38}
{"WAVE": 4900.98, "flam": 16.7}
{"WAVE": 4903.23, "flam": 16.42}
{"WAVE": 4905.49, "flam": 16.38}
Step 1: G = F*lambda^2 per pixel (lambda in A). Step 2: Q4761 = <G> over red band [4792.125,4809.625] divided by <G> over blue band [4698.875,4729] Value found 1.07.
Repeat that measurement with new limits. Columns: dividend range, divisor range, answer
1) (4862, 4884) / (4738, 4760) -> 0.95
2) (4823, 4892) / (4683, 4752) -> 1.04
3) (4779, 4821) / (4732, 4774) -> 1.01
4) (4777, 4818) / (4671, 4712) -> 1.07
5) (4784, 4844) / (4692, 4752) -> 1.07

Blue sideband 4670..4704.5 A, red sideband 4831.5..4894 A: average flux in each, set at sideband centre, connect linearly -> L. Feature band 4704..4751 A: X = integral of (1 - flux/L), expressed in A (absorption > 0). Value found -0.7 A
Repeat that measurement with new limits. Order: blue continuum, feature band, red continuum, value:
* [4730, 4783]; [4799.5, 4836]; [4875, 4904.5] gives -1.3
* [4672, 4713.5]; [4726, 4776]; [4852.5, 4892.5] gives -2.9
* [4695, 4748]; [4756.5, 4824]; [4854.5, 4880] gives -4.1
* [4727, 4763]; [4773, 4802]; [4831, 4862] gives 0.8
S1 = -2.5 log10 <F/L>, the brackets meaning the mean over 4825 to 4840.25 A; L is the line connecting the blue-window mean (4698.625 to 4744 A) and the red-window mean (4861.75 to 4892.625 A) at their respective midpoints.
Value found -0.08 mag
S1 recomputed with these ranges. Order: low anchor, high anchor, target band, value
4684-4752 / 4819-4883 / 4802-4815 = -0.04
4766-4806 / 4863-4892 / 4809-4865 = -0.06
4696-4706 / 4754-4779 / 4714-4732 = -0.04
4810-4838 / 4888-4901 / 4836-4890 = 0.11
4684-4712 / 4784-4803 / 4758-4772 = -0.07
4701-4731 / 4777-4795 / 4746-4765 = -0.06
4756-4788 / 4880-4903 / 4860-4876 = 0.12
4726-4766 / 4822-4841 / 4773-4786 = 0.04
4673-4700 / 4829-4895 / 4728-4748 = -0.03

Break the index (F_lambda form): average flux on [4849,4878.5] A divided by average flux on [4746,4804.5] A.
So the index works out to 0.9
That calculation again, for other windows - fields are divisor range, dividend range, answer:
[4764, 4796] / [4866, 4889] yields 0.95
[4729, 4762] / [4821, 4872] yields 0.96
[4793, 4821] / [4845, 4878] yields 0.90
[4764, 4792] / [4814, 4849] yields 1.06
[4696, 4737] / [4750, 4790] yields 1.03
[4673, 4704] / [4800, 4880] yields 1.01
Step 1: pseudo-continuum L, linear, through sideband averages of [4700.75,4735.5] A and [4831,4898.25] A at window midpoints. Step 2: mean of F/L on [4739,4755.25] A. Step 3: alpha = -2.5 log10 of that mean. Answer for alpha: -0.05 mag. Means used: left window 15.3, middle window 16.1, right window 15.3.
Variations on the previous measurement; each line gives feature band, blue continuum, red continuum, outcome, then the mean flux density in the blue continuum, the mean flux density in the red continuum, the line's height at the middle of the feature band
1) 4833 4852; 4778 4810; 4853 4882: -0.06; 15.3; 14.8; 15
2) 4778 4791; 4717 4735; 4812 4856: 0.08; 15.8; 16.3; 16.1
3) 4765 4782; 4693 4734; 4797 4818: 0.00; 15.4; 16.3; 16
